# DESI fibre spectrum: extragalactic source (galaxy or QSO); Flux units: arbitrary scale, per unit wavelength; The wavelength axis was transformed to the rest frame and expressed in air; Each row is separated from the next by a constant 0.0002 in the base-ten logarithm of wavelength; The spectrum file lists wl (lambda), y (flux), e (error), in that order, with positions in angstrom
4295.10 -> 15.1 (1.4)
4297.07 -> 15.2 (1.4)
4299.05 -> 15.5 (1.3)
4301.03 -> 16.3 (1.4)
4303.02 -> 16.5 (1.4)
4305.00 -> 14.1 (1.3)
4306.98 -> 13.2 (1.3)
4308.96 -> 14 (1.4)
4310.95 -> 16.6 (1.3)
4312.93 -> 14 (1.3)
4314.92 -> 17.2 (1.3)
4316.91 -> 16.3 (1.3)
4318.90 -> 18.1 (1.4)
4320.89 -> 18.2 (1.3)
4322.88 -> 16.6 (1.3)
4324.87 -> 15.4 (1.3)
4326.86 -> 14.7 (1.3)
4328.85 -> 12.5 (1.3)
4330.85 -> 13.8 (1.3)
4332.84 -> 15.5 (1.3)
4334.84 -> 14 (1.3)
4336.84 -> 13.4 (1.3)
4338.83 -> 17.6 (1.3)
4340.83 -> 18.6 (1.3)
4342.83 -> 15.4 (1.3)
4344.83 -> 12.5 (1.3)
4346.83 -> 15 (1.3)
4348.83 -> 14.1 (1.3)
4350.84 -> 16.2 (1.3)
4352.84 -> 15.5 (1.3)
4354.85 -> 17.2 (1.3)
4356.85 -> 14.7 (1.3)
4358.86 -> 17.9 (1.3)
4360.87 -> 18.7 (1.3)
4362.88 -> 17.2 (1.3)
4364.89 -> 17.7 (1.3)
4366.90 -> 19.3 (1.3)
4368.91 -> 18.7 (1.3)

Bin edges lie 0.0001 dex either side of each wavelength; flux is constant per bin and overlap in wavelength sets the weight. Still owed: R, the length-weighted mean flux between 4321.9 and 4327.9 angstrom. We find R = 15.6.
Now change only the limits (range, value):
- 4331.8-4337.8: 14.3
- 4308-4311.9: 15.3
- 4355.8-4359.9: 16.3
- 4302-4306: 15.3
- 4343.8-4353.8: 14.7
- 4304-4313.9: 14.4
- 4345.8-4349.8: 14.6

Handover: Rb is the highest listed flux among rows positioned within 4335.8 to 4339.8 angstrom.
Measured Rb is 17.6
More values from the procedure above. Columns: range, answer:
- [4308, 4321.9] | 18.2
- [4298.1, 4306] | 16.5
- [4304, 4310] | 14.1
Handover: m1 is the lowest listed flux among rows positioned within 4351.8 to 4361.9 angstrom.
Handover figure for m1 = 14.7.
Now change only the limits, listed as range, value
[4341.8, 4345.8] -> 12.5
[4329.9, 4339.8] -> 13.4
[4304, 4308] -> 13.2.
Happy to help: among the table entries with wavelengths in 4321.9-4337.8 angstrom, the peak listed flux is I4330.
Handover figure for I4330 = 16.6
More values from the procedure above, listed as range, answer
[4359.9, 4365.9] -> 18.7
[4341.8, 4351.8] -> 16.2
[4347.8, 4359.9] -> 17.9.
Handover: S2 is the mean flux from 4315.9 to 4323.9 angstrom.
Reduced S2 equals 17.3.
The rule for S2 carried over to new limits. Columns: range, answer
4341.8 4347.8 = 14.3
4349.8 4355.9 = 16.3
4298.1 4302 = 15.9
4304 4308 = 13.7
